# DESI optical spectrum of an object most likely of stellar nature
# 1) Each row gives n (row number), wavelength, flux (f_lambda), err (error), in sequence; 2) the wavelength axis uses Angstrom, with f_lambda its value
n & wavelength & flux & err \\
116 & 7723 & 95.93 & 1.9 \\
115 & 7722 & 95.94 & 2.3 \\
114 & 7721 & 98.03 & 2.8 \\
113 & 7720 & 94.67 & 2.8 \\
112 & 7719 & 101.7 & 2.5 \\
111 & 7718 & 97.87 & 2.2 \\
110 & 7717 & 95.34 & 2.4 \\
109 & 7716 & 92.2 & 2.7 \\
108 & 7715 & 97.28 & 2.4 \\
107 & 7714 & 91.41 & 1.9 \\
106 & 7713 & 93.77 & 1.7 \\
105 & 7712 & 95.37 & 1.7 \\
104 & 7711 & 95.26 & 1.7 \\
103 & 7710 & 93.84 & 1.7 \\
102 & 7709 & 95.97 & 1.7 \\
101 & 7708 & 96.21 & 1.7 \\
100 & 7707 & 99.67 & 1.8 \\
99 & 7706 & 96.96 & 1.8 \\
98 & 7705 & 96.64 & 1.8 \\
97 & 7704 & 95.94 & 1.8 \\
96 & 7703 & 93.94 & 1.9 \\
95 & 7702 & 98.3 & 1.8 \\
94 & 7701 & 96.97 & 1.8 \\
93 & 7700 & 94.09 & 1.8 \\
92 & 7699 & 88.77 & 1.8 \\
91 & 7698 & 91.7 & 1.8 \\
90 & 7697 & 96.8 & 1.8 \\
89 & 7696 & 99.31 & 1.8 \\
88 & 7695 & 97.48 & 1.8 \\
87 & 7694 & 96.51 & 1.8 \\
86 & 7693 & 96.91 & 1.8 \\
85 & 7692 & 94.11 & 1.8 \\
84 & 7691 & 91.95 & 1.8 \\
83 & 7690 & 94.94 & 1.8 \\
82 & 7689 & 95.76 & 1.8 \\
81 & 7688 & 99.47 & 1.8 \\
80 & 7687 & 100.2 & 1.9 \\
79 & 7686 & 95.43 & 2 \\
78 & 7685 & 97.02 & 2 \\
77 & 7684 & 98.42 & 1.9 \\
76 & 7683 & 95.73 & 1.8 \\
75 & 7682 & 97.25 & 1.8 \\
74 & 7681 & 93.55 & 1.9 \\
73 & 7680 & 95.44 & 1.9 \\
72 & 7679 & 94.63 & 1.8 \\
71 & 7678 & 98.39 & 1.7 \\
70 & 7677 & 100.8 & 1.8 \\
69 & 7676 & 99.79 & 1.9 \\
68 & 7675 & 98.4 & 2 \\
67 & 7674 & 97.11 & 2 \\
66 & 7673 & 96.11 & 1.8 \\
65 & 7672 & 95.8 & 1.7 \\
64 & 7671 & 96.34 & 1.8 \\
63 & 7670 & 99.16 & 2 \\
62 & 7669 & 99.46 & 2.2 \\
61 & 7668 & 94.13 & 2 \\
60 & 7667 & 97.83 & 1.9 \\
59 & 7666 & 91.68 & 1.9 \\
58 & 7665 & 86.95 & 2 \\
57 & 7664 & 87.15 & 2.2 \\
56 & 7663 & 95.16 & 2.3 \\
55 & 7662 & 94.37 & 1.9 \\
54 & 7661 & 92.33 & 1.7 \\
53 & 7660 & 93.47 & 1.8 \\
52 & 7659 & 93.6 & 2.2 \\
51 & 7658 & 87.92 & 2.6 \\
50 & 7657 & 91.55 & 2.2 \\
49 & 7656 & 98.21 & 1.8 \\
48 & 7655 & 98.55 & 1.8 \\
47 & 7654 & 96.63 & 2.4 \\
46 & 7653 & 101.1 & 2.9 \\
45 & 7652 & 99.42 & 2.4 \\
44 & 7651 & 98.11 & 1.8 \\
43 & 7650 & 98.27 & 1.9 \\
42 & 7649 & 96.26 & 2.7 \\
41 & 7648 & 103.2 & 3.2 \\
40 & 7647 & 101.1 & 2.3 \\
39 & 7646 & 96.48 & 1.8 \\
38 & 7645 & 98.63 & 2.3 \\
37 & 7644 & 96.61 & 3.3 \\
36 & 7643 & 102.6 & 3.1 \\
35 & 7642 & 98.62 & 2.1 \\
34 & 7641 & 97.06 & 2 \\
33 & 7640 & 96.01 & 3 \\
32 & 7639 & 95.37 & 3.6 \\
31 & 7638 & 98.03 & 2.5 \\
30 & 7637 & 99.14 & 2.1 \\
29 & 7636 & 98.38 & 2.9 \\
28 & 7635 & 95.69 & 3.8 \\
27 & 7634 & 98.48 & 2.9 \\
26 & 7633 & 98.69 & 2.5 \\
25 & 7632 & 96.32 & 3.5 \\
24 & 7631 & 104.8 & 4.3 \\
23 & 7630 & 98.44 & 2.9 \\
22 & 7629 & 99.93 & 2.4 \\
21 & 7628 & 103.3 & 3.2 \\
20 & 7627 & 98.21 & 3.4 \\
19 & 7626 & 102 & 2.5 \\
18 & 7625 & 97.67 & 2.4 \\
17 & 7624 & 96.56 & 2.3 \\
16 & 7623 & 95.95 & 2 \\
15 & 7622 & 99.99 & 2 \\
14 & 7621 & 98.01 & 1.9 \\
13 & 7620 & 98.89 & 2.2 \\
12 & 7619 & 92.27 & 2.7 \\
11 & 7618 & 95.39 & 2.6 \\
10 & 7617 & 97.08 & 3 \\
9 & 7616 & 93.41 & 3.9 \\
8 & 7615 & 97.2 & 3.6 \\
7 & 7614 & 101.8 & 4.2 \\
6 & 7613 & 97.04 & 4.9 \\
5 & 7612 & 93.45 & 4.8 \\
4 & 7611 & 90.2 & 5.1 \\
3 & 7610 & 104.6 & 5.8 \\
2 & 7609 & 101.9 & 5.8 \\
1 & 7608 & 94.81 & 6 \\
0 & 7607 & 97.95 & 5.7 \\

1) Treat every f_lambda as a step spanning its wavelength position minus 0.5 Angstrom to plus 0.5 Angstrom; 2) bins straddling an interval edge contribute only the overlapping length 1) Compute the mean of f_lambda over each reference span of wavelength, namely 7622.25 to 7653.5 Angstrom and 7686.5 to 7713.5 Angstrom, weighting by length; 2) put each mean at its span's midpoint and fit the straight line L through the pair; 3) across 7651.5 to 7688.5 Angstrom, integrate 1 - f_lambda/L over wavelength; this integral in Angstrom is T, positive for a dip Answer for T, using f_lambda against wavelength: 0.5 Angstrom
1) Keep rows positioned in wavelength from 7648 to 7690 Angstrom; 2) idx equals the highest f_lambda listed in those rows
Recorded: 103.2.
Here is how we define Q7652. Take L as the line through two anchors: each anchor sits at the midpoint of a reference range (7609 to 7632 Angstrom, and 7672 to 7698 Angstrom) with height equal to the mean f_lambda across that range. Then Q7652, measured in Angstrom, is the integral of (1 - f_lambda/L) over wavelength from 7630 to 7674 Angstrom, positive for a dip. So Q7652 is 0.3 Angstrom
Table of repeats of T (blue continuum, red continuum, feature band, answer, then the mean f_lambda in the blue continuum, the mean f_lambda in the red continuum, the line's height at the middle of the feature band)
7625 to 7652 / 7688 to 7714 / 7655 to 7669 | 0.6 Angstrom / 98.8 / 95.5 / 97.6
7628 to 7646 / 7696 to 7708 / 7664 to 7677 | 0.1 Angstrom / 98.5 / 95.6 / 97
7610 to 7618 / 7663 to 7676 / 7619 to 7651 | -0.9 Angstrom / 96.3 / 95.2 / 95.9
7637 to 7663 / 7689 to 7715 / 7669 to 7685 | -0.2 Angstrom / 96.9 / 95.4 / 96.1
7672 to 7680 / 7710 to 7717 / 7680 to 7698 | 0.0 Angstrom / 97.6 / 94.3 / 96.4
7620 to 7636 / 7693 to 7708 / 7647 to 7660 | 0.1 Angstrom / 98.9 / 96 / 97.9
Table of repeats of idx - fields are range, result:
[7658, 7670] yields 99.46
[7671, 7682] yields 100.8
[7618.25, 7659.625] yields 104.8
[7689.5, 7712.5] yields 99.67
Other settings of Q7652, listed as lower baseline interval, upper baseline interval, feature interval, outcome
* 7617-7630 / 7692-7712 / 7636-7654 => -0.2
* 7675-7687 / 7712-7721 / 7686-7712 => 0.1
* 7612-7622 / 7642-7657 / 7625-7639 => -0.2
